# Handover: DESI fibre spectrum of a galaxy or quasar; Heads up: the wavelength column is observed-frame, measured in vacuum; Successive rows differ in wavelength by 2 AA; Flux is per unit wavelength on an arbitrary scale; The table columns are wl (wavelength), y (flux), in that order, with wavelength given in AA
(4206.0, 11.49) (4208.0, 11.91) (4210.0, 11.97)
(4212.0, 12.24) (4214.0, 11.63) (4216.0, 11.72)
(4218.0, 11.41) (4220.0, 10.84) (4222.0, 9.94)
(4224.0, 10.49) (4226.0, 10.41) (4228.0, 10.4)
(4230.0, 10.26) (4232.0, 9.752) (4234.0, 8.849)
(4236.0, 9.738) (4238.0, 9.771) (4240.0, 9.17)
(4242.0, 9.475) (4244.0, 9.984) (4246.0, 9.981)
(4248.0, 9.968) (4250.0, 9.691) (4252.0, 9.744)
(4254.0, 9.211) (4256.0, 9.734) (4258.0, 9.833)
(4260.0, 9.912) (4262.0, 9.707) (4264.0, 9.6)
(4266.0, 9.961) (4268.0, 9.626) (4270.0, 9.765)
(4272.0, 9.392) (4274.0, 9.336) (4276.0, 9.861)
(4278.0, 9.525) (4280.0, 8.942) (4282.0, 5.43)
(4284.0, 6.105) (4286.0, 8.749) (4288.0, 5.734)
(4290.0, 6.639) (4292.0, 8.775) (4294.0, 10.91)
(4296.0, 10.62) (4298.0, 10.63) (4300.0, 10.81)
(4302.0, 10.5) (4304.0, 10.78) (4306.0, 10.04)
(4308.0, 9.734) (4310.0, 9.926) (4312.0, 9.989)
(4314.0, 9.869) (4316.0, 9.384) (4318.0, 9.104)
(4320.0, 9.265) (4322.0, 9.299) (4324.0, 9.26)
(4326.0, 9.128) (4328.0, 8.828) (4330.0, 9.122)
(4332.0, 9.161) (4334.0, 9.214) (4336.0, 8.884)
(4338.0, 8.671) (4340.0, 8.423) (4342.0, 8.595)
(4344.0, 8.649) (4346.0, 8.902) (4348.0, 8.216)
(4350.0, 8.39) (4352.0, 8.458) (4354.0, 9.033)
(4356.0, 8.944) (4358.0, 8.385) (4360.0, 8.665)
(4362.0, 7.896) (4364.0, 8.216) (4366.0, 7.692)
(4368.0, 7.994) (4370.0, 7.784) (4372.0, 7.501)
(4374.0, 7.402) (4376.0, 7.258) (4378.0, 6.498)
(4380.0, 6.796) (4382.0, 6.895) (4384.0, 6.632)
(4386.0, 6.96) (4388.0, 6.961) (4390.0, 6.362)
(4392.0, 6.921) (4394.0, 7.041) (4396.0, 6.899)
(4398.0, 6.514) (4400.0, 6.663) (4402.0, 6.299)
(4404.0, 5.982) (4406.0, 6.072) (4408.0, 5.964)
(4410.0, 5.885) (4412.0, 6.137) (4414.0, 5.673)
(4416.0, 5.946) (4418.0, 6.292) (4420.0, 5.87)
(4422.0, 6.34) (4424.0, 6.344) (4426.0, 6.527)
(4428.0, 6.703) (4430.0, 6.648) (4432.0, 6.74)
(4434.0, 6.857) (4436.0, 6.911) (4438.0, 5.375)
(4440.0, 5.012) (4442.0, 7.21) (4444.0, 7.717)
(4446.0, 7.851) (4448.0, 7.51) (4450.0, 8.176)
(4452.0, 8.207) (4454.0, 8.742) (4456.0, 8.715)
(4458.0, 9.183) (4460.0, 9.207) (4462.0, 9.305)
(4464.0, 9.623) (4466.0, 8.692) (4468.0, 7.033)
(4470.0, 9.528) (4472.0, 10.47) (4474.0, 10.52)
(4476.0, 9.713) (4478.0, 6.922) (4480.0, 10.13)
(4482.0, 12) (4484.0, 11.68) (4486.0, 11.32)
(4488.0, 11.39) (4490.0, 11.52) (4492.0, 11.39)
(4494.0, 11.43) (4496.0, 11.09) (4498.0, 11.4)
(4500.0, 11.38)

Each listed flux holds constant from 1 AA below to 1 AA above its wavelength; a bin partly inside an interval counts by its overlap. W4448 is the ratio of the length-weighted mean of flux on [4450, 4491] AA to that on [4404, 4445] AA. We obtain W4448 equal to 1.53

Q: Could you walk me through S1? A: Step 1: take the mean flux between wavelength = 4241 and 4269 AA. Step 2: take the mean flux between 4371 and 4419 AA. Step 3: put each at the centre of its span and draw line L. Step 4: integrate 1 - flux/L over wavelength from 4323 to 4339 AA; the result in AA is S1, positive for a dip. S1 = -2.0 AA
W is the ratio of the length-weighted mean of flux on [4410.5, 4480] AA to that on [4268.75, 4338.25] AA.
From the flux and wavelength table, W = 0.8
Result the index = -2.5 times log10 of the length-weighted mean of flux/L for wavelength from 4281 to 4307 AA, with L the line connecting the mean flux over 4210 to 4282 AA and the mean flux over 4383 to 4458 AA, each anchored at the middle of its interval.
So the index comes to 0.02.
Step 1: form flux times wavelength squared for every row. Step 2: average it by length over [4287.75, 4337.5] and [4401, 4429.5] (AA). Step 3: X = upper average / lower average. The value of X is 0.7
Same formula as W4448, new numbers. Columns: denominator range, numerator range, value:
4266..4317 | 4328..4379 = 0.90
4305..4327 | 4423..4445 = 0.69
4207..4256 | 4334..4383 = 0.78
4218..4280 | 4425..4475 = 0.81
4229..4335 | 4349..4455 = 0.75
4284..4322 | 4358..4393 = 0.78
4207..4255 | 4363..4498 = 0.76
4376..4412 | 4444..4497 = 1.47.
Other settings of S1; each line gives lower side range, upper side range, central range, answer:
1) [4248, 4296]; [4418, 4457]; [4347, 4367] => -1.0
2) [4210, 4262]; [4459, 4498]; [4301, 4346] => 3.7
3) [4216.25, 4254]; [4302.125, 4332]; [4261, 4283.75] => 1.7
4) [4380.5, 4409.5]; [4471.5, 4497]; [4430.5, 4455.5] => 4.6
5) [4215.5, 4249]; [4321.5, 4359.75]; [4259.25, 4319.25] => 0.7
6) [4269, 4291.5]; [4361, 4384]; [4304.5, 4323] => -4.2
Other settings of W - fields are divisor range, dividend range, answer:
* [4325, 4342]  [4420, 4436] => 0.74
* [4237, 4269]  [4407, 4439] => 0.64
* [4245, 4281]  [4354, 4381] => 0.81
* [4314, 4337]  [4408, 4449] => 0.70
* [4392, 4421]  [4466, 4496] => 1.65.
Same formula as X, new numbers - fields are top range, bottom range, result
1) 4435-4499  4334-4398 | 1.24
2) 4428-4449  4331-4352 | 0.81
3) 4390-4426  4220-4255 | 0.69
